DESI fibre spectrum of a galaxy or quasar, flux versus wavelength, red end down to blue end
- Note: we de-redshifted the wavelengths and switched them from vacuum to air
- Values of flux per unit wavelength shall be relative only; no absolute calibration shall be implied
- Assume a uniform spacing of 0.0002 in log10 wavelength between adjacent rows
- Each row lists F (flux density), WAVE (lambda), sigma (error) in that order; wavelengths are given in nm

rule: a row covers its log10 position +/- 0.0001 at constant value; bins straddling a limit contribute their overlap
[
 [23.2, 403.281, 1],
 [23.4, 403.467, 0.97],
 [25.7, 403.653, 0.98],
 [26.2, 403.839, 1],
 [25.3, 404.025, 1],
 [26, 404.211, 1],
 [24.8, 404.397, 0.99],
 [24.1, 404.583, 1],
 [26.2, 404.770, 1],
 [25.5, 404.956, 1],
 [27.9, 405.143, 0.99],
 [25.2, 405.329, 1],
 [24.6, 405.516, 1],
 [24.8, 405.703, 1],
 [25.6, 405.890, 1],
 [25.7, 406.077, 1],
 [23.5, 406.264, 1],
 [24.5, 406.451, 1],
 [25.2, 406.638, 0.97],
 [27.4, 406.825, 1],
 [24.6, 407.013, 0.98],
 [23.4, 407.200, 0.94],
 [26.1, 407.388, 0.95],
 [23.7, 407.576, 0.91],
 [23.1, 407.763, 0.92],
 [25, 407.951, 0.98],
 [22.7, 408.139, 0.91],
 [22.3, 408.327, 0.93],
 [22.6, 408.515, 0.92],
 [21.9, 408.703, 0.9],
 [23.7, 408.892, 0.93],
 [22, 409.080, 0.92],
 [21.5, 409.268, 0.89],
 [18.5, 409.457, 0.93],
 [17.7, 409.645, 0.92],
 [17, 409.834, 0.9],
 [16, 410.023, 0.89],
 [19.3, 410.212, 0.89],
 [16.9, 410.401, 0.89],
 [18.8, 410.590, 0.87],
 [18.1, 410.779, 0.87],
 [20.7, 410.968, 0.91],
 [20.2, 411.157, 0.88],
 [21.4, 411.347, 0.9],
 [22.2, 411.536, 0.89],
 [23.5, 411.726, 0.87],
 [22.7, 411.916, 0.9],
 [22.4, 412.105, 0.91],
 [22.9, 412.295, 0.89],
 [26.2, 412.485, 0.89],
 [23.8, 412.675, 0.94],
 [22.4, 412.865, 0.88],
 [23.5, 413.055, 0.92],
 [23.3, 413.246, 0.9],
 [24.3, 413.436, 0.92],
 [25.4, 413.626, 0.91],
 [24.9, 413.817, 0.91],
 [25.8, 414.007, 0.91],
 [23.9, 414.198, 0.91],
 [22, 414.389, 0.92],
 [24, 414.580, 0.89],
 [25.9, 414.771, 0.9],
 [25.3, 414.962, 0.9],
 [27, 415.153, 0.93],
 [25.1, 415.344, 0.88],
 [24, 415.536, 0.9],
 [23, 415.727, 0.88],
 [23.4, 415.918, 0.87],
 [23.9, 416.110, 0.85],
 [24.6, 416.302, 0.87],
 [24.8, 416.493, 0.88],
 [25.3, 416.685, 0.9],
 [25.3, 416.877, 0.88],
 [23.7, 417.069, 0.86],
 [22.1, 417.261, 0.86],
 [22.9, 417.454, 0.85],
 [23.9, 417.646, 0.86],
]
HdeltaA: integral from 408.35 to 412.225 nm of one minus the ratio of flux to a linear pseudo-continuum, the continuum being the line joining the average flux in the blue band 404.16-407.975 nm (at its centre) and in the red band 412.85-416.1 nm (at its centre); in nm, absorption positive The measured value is 0.675 nm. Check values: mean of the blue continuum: 25.1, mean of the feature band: 20.4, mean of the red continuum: 24.3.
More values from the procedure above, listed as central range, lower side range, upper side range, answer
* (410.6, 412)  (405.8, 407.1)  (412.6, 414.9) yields 0.19 nm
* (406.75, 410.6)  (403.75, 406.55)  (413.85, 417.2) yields 0.52 nm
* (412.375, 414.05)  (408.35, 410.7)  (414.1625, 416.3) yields -0.12 nm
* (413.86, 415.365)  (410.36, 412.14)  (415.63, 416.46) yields -0.13 nm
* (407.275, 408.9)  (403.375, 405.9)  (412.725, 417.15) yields 0.10 nm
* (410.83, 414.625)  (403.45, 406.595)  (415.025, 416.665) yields 0.24 nm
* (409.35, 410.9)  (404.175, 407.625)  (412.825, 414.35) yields 0.43 nm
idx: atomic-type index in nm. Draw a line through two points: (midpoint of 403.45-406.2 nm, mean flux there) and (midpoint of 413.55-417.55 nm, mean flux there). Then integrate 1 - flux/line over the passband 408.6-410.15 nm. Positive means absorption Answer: 0.323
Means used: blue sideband 25.4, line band 19.8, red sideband 24.4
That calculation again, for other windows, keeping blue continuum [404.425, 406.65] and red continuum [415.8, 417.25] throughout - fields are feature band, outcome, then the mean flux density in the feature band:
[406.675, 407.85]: 0.02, 24.8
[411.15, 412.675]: 0.11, 22.9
